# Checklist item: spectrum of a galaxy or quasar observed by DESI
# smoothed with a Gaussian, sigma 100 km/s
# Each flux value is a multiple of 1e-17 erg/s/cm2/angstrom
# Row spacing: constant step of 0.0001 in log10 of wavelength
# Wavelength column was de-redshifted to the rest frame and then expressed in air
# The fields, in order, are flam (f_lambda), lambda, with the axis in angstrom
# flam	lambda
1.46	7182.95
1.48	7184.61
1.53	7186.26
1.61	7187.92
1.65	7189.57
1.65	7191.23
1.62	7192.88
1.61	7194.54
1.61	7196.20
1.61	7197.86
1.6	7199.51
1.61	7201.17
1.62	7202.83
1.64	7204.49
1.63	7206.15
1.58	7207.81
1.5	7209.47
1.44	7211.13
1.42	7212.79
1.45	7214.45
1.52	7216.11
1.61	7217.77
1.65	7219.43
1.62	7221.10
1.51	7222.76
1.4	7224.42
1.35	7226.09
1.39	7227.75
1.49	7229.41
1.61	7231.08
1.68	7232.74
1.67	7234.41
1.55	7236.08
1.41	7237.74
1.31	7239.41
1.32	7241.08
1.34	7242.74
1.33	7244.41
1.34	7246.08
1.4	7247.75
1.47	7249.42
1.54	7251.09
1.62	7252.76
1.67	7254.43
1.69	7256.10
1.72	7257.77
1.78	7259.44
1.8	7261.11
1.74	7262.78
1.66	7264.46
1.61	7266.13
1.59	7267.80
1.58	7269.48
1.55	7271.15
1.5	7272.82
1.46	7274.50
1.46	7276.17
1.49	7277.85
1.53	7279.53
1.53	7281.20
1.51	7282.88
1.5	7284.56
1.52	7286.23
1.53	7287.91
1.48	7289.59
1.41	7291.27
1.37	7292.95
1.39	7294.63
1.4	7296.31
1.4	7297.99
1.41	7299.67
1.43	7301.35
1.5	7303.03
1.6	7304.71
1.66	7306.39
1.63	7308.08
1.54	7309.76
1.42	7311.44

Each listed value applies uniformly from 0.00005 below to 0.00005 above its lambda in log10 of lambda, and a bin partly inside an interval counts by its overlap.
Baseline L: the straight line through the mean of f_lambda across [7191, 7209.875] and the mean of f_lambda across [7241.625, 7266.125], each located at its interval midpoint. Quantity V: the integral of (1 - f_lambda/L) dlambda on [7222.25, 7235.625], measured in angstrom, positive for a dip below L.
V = 0.7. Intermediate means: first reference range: 1.61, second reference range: 1.58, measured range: 1.51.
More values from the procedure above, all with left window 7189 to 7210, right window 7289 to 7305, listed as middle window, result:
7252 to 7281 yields -2.4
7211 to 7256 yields 1.7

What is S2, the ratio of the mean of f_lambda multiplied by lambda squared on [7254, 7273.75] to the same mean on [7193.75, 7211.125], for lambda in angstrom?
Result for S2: 1.06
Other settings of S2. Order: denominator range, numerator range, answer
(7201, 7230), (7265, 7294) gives 1.01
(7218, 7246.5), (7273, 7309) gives 1.03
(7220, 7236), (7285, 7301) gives 0.96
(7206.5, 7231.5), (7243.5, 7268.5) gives 1.07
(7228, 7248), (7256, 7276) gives 1.13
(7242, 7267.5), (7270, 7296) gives 0.94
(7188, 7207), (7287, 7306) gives 0.92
